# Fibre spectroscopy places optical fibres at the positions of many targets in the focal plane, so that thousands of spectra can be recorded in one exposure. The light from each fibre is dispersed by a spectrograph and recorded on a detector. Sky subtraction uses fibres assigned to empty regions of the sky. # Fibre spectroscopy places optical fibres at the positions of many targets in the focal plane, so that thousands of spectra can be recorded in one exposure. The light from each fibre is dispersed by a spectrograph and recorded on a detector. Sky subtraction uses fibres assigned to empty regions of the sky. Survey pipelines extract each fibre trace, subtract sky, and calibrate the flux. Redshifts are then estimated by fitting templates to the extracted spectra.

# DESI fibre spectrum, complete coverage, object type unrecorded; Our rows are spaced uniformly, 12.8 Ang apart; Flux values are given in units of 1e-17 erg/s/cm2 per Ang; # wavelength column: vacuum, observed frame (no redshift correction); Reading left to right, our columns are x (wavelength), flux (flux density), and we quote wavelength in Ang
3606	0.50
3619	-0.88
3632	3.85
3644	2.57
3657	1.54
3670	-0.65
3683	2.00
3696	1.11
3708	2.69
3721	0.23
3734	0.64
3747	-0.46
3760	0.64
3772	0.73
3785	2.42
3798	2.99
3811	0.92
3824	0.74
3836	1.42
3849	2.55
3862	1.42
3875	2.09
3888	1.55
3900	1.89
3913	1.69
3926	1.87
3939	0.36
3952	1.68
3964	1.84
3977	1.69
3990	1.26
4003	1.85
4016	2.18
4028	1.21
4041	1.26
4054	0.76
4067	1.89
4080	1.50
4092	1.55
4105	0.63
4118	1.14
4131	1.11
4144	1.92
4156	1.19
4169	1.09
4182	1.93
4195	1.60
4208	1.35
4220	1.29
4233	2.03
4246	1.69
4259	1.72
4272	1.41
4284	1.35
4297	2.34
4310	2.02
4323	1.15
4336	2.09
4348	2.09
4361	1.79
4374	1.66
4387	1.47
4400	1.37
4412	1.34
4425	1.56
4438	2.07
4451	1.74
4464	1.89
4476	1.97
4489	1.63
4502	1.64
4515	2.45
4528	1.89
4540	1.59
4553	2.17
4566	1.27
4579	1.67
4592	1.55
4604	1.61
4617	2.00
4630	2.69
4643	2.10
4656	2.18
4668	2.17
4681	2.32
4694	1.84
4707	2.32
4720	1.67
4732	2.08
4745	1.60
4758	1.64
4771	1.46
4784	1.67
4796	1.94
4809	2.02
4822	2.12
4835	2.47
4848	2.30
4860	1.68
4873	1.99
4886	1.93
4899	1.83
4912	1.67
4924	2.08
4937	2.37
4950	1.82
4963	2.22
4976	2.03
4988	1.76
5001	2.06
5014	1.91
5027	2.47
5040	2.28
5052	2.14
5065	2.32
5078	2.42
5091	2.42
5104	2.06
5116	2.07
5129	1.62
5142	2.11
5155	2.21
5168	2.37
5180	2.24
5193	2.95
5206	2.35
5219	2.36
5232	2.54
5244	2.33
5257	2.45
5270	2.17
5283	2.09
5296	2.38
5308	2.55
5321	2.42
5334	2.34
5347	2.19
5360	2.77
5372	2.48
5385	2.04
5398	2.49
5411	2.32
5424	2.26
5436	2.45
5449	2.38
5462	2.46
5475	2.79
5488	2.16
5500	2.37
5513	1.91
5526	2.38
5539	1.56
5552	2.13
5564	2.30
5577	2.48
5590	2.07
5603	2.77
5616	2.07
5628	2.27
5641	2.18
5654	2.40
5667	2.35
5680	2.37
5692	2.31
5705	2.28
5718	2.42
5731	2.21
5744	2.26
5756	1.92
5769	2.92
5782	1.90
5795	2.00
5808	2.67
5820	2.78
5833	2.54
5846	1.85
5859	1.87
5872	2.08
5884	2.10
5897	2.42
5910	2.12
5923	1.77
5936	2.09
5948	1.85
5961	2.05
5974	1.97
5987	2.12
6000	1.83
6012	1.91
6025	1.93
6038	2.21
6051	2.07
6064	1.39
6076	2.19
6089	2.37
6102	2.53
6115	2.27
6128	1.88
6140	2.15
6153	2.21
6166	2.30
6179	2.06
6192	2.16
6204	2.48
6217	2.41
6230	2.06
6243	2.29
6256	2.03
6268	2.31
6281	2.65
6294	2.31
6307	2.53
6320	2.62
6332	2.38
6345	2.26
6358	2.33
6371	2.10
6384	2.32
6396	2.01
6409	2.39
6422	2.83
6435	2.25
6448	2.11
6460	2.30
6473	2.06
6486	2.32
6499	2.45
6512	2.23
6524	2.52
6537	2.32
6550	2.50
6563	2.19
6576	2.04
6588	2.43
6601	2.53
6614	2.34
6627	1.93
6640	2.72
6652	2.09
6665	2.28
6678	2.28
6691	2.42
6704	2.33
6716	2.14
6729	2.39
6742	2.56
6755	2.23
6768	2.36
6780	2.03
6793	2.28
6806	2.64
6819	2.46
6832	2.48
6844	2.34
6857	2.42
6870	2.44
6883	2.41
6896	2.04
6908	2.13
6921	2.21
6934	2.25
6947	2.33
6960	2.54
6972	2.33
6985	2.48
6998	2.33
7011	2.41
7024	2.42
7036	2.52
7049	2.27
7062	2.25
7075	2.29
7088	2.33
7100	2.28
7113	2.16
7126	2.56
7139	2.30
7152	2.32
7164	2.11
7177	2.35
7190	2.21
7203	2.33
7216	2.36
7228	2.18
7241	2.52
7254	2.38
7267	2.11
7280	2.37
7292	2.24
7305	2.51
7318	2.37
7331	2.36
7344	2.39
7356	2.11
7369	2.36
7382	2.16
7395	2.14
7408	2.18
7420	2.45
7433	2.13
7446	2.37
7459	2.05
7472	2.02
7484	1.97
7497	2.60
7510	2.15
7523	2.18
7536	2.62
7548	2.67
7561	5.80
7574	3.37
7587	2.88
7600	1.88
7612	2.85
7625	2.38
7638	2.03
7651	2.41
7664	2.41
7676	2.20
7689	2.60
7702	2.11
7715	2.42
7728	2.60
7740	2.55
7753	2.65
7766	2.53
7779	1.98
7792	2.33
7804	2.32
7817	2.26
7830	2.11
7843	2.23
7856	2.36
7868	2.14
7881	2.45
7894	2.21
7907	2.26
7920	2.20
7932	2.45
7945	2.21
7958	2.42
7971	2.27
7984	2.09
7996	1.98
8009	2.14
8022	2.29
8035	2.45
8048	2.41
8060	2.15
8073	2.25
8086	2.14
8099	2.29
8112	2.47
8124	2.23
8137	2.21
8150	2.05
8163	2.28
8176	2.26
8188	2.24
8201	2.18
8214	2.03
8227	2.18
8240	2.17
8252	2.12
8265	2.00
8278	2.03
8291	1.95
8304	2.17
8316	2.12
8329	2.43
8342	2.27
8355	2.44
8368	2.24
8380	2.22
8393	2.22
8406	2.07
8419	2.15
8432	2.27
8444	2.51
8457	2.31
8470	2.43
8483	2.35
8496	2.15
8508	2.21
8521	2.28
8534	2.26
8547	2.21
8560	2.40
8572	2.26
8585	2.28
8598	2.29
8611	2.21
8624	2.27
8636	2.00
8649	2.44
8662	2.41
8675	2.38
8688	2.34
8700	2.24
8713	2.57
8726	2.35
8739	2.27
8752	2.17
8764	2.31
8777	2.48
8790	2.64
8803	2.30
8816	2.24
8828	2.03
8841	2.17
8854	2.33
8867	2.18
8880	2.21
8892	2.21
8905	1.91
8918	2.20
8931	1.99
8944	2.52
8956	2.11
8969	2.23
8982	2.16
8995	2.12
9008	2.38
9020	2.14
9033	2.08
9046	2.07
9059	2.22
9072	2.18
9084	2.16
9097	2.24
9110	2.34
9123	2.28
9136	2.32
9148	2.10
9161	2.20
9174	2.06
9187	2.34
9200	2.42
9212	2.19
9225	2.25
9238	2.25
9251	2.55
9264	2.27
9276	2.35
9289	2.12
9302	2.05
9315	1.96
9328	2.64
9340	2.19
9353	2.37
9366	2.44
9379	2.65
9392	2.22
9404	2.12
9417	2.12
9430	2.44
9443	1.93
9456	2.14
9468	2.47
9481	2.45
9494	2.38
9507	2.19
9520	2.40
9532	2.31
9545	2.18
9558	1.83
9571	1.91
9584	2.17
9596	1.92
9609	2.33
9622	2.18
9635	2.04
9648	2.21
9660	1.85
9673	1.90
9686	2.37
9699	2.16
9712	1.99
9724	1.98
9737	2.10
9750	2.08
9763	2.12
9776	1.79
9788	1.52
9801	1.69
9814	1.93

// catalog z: 0.15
